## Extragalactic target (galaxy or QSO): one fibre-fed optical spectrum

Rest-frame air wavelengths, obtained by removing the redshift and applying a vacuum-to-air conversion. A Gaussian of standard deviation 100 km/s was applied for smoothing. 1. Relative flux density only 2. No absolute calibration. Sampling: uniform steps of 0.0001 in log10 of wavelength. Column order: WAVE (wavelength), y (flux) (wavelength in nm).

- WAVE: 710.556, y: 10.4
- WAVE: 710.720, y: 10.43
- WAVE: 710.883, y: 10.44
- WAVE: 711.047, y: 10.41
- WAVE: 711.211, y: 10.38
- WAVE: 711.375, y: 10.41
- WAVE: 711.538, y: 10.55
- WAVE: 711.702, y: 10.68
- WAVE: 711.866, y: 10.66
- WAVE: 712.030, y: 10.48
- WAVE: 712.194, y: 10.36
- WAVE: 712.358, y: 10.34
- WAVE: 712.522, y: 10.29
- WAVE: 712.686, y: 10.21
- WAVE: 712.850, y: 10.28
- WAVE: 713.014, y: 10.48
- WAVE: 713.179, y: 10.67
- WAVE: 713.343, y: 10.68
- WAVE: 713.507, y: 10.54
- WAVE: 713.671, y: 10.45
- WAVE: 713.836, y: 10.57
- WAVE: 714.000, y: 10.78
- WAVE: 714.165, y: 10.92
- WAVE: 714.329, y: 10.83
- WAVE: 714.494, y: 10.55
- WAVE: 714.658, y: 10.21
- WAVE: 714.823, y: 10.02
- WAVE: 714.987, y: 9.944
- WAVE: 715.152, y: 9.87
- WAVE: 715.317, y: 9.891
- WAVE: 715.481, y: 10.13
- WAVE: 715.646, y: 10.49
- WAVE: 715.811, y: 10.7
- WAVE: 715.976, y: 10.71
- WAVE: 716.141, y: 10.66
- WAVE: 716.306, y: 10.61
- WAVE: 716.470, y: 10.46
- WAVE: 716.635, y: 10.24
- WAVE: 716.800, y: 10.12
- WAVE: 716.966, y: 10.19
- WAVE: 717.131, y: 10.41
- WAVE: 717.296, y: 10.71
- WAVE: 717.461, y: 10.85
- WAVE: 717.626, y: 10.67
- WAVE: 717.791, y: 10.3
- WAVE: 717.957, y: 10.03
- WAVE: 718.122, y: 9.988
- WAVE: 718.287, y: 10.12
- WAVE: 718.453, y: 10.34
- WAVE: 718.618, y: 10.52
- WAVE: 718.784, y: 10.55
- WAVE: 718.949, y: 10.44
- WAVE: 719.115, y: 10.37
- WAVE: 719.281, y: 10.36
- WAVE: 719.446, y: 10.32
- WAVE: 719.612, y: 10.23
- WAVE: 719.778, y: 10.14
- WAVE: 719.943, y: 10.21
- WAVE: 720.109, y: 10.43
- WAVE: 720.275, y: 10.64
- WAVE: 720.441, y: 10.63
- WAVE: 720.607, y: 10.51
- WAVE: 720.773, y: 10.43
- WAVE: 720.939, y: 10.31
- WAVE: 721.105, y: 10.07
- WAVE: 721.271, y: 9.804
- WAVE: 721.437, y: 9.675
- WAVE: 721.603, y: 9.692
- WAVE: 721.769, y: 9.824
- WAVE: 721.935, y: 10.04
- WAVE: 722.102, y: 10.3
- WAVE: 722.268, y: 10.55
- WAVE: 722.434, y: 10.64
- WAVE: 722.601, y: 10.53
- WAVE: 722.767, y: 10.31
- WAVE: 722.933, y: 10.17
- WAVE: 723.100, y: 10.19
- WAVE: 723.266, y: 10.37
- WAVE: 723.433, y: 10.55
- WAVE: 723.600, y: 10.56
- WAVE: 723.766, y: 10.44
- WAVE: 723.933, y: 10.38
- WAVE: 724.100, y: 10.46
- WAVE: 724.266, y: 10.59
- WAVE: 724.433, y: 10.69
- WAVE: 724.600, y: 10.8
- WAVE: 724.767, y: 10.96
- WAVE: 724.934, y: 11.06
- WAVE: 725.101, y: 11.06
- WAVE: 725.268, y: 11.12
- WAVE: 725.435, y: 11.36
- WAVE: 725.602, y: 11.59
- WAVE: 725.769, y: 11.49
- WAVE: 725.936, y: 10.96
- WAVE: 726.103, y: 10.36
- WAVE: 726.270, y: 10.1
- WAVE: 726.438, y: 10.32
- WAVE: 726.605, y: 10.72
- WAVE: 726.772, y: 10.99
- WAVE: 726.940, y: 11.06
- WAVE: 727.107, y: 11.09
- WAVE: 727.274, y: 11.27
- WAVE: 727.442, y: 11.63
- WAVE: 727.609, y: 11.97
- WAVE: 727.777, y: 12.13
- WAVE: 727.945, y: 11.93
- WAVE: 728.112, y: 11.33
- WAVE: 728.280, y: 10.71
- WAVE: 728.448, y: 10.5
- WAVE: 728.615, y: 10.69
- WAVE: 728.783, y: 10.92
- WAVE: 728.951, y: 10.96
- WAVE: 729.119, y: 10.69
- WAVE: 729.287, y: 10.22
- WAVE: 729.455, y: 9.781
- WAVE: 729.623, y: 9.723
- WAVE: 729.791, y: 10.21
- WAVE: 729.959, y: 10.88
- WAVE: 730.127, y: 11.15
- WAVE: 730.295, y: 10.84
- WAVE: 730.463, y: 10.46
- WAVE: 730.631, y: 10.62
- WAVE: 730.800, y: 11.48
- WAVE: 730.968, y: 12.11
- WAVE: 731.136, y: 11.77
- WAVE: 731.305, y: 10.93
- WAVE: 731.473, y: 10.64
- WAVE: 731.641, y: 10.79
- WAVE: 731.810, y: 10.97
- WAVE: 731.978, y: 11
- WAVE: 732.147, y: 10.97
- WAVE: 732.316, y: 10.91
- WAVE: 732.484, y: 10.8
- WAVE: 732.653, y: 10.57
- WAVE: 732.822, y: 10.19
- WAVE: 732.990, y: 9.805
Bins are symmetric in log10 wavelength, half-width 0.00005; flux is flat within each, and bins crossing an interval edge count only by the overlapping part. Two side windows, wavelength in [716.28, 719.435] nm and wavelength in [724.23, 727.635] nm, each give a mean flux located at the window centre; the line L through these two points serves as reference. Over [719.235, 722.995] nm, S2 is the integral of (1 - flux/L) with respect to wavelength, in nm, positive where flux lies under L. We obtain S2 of 0.133 nm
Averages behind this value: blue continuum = 10.4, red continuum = 11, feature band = 10.3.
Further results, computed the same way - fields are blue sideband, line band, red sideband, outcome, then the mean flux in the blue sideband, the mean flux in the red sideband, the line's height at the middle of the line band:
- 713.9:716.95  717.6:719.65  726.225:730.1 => 0.04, 10.4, 10.9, 10.5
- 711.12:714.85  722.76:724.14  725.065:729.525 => 0.06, 10.5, 11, 10.9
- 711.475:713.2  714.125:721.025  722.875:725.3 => 0.09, 10.4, 10.6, 10.5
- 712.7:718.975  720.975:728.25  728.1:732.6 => -0.05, 10.4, 10.8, 10.7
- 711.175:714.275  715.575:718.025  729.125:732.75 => 0.02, 10.5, 10.8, 10.6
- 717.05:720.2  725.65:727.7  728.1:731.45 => -0.07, 10.4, 10.8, 10.7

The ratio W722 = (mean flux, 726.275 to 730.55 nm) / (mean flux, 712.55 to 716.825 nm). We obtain 1.04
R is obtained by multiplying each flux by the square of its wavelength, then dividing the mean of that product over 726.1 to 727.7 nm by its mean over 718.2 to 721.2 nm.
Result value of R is 1.1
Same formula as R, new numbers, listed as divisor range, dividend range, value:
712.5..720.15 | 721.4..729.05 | 1.06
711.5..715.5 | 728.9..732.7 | 1.09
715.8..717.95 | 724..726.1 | 1.07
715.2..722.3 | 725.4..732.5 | 1.09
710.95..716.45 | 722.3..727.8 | 1.07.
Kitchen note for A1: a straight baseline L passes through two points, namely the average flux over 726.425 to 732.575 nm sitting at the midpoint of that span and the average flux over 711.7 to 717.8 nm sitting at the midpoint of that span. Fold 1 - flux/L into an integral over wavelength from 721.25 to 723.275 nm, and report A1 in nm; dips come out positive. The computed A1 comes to 0.10 nm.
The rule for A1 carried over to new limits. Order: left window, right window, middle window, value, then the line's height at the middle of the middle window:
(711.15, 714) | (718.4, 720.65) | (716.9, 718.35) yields 0.008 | 10.4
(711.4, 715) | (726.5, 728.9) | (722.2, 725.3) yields 0.116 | 11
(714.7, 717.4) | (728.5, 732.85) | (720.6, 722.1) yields 0.066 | 10.5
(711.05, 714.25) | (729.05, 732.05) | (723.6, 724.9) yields 0.008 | 10.7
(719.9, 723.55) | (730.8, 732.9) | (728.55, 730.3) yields 0.046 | 10.8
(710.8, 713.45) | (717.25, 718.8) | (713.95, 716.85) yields 0.008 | 10.4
